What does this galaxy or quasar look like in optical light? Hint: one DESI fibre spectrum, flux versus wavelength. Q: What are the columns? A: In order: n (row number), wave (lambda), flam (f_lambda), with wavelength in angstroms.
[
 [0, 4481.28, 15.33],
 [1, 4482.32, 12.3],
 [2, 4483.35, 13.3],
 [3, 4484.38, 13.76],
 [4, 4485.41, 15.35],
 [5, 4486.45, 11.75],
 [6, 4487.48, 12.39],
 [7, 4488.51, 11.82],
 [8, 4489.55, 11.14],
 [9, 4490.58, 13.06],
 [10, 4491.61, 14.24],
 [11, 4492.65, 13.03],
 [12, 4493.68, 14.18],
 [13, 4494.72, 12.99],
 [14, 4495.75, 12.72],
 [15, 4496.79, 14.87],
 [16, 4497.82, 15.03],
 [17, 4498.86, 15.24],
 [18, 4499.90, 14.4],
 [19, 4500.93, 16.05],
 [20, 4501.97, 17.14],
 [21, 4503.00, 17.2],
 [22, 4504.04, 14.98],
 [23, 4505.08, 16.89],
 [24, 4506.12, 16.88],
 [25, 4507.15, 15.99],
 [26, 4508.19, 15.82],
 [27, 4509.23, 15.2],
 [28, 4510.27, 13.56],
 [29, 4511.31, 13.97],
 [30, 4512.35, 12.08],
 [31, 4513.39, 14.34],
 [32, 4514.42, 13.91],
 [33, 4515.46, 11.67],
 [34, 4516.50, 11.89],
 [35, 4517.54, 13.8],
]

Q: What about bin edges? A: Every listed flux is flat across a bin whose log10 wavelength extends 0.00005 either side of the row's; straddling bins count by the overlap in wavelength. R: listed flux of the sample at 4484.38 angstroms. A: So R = 13.76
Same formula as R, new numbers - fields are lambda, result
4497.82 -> 15.03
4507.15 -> 15.99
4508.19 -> 15.82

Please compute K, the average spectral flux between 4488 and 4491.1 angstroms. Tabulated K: 12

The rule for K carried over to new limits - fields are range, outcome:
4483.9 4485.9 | 14.6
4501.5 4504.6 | 16.4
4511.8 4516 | 13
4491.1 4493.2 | 13.6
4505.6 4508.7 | 16.3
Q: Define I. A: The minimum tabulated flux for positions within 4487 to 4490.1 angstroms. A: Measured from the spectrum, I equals 11.14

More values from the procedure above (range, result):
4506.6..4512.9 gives 12.08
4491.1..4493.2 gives 13.03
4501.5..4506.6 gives 14.98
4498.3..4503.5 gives 14.4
